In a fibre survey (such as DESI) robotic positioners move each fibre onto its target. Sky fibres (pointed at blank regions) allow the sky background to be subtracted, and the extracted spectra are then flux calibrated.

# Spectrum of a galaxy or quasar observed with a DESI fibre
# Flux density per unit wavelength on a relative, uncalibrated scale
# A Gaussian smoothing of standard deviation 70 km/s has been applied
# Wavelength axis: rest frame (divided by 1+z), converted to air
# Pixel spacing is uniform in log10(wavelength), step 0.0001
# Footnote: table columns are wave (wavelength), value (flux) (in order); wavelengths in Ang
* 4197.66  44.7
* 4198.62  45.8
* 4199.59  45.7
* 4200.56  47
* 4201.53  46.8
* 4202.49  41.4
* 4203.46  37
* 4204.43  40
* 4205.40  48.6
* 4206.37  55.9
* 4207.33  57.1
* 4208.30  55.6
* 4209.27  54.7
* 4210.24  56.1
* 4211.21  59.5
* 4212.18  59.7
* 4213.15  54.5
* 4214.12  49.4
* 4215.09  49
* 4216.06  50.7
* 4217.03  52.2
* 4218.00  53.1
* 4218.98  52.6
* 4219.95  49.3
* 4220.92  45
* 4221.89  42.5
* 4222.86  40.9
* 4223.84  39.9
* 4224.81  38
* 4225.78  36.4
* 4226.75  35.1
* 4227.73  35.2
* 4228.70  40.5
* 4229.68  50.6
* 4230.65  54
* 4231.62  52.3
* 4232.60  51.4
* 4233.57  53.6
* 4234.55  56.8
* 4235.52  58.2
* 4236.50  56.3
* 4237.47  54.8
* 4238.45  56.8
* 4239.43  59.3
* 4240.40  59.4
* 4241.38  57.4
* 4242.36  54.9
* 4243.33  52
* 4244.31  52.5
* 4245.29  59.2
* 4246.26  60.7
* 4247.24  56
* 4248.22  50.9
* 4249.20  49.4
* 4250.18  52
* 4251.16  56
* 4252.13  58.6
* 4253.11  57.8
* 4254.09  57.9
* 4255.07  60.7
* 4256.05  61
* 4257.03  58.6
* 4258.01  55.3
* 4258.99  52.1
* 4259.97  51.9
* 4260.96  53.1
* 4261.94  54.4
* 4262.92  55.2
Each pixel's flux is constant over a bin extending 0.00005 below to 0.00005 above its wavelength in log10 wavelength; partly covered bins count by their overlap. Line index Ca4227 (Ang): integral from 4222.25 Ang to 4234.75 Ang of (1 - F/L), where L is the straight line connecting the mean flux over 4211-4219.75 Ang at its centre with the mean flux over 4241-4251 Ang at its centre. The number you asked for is 2.1 Ang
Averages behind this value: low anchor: 53.1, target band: 44.7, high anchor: 54.5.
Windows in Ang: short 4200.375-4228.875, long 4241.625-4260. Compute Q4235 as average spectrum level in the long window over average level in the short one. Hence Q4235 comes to 1.17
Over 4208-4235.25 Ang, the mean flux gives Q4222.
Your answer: 48.9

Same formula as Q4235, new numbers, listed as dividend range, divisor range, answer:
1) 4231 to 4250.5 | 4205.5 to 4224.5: 1.08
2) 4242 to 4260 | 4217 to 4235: 1.21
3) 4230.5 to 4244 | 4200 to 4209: 1.16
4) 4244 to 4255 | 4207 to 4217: 1.02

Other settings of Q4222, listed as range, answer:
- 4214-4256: 51.5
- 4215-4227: 45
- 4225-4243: 51.1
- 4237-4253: 55.7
